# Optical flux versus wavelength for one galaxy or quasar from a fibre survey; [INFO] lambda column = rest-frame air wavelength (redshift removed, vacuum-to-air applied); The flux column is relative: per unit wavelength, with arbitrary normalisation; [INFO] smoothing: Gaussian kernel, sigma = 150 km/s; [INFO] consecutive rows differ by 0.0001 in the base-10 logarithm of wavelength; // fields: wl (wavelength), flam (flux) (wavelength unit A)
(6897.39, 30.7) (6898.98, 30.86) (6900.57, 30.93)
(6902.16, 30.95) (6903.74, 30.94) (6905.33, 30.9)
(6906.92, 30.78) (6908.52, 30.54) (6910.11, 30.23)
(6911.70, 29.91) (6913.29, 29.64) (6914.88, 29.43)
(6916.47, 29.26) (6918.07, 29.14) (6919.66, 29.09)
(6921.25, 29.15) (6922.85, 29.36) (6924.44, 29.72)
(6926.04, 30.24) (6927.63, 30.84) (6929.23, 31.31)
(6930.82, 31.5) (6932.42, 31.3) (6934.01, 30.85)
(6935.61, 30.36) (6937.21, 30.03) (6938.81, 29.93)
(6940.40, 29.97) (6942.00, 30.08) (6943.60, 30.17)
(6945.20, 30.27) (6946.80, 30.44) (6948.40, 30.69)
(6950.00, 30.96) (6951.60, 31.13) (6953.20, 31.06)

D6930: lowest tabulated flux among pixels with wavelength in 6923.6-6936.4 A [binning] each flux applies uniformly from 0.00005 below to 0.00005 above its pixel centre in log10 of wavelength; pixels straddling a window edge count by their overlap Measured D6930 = 29.72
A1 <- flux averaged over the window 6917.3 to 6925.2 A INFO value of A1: 29.3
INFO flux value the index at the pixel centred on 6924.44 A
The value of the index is 29.72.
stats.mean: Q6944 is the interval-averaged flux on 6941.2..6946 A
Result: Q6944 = 30.2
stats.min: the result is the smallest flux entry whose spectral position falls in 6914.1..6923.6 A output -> 29.09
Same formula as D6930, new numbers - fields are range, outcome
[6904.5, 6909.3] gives 30.54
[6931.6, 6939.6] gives 29.93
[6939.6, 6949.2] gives 29.97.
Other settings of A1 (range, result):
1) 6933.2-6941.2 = 30.2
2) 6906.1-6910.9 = 30.5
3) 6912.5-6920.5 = 29.3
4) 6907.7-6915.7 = 29.9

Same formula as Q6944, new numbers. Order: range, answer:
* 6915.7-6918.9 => 29.2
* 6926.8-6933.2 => 31.2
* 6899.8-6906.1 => 31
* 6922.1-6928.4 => 30.1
